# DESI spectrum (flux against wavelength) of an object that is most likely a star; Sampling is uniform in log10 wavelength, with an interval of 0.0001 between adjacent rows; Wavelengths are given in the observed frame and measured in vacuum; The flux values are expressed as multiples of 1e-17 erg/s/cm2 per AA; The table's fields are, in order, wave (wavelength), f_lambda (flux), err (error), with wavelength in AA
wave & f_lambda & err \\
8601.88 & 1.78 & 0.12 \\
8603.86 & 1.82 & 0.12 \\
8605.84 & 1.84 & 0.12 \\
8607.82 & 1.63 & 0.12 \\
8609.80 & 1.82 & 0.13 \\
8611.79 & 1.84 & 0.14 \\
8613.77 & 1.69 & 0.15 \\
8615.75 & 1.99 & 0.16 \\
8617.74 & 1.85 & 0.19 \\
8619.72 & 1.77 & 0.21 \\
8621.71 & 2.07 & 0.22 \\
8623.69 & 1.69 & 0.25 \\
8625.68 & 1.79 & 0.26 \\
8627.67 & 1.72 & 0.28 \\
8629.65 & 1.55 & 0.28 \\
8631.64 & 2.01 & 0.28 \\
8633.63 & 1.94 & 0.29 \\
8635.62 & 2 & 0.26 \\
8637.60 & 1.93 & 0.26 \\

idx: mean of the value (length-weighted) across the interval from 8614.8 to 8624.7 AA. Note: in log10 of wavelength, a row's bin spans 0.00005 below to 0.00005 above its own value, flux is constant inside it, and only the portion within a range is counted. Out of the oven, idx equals 1.87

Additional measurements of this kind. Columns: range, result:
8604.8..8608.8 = 1.74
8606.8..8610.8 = 1.72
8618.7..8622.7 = 1.92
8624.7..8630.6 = 1.69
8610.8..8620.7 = 1.83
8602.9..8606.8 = 1.83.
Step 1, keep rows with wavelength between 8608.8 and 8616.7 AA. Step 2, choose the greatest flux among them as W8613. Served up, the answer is 1.99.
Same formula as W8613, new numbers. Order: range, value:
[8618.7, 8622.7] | 2.07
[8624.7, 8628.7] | 1.79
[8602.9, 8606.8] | 1.84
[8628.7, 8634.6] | 2.01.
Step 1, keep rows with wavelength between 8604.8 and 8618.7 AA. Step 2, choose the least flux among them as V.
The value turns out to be 1.63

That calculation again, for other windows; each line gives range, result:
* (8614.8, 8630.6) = 1.55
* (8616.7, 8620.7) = 1.77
